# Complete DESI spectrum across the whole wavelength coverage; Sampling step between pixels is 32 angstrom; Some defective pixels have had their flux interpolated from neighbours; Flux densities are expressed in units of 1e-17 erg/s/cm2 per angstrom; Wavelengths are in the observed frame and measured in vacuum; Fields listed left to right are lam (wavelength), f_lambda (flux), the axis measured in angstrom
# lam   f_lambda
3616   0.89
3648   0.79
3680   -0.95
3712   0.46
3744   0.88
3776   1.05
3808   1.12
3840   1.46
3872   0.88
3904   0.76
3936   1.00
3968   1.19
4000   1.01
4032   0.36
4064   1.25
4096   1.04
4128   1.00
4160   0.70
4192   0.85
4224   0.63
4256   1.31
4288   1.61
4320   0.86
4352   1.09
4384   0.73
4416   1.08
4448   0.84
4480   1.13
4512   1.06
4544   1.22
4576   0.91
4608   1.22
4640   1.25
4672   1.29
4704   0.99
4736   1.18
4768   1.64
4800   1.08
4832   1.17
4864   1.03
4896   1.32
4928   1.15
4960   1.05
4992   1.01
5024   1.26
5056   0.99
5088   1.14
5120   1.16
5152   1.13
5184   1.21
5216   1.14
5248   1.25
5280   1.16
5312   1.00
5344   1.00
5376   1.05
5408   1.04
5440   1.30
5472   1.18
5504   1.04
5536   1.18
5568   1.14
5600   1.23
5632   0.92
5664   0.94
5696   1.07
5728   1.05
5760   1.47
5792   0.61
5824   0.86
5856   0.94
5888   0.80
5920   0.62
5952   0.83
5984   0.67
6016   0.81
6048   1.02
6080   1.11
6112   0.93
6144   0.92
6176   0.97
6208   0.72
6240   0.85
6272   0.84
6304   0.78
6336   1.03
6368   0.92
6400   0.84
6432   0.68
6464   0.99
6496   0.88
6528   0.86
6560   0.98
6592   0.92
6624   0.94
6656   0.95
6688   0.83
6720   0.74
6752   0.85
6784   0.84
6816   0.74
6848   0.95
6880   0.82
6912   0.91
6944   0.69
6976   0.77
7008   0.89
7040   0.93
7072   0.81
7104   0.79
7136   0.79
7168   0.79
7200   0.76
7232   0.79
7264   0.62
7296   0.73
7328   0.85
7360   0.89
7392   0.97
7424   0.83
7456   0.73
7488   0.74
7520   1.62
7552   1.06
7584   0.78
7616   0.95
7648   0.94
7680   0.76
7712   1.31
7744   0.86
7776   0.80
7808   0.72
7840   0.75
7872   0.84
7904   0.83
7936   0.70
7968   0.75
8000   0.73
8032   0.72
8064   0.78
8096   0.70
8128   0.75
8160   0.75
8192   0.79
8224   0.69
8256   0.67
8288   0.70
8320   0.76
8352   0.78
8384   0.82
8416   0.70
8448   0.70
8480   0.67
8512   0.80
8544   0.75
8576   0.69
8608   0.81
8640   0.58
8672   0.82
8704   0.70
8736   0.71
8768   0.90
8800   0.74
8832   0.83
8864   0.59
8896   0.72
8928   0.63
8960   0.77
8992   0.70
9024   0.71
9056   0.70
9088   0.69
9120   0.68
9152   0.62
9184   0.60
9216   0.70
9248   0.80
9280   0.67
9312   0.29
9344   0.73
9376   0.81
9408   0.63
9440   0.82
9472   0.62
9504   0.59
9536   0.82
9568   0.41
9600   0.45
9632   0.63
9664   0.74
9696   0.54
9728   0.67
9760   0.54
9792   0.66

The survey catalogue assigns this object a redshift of 0.15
